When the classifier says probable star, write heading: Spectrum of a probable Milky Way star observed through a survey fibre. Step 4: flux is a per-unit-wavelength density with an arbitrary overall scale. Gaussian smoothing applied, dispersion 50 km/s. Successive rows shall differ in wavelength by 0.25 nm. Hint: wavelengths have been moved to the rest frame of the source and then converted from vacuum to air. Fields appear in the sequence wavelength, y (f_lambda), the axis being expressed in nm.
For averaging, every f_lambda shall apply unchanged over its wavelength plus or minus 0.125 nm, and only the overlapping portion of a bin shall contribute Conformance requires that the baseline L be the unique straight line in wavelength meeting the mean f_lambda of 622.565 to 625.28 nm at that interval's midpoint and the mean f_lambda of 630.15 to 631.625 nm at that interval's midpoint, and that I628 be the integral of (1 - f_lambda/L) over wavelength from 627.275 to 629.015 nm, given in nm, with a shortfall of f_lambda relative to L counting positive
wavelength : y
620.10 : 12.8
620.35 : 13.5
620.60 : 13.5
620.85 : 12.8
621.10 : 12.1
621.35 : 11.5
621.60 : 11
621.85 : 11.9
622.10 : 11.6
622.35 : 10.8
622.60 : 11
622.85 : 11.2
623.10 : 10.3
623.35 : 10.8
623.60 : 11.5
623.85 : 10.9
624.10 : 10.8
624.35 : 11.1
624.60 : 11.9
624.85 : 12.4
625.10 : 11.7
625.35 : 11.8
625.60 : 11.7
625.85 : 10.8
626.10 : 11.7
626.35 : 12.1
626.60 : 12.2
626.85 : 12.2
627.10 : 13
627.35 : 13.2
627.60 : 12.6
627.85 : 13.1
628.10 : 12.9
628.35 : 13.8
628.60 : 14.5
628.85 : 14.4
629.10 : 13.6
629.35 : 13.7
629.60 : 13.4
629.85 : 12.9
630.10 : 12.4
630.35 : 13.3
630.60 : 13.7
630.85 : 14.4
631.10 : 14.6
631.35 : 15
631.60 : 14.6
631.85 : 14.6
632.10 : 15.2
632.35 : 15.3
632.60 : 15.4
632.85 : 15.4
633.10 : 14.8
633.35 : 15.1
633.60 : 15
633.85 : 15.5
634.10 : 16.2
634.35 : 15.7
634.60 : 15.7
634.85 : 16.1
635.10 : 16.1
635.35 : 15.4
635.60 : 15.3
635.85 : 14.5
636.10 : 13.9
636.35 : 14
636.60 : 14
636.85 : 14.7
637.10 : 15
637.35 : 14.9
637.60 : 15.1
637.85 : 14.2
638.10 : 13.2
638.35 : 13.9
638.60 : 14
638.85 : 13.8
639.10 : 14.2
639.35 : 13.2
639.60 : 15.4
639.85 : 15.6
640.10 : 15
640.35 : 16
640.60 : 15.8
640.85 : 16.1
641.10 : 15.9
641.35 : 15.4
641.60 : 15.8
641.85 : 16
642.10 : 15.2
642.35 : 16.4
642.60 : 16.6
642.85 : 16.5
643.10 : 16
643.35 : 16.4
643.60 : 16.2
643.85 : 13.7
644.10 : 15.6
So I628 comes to -0.07 nm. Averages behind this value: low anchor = 11.3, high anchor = 14.1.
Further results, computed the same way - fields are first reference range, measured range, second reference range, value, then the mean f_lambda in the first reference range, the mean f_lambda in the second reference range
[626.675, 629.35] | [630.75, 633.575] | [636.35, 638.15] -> -0.23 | 13.3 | 14.5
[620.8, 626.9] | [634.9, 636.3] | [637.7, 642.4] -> -0.10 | 11.5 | 15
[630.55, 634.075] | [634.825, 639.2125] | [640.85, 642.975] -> 0.26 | 15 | 16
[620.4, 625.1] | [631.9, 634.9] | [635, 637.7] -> -0.28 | 11.5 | 14.8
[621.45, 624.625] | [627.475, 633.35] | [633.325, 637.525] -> -0.25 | 11.1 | 15.1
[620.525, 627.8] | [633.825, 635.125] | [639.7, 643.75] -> -0.16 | 11.7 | 15.9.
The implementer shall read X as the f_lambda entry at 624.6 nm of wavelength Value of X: 11.9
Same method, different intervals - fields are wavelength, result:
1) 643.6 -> 16.2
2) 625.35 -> 11.8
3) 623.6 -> 11.5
